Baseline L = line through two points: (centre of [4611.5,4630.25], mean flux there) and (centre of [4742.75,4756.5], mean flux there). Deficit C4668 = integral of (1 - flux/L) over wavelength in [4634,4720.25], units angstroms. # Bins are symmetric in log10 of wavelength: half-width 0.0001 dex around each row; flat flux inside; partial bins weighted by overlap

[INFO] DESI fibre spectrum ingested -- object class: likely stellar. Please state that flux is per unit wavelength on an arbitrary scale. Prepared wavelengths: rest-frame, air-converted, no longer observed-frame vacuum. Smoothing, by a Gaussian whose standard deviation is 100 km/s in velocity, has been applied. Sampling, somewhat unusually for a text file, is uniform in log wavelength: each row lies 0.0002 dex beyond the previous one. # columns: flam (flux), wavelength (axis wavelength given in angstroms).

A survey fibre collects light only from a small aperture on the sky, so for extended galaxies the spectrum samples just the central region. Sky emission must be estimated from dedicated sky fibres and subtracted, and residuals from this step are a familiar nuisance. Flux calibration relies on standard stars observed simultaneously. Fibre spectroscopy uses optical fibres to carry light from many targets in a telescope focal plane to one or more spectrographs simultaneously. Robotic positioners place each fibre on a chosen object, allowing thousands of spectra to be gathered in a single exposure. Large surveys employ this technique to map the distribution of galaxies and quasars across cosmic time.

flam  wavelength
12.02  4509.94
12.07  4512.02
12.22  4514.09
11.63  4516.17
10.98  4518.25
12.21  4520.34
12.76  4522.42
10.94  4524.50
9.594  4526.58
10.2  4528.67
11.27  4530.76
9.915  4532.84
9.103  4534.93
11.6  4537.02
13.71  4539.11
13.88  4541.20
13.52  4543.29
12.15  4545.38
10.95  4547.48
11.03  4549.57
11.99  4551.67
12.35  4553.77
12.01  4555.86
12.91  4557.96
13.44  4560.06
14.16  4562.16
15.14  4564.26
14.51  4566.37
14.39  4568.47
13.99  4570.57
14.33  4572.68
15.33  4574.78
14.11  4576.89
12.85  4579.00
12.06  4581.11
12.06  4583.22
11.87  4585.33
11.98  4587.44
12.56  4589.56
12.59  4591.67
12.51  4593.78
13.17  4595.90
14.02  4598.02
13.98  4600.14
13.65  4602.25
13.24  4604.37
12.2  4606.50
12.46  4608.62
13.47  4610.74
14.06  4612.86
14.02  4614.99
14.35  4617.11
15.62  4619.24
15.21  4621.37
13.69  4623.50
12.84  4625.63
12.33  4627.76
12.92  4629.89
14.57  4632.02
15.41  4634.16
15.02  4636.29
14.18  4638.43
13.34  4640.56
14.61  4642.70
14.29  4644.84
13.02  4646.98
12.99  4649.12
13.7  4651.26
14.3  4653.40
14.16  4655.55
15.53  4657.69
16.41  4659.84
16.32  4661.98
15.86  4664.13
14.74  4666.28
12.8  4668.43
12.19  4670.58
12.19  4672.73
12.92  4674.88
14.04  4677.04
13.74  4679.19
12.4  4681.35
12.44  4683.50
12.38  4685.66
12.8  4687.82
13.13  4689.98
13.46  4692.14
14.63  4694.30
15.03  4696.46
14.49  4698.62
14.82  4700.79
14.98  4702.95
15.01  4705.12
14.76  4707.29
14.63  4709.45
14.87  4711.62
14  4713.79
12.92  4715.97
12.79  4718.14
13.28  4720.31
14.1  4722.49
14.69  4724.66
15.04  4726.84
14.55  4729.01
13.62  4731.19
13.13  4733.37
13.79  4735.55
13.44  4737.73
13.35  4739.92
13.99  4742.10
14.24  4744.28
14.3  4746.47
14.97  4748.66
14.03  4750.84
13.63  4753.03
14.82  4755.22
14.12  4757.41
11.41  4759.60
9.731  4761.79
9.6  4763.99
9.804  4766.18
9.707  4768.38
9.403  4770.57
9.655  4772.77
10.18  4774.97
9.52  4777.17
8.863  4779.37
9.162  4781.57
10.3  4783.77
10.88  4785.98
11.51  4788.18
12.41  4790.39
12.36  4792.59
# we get 0.5 angstroms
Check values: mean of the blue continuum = 13.9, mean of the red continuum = 14.3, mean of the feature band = 14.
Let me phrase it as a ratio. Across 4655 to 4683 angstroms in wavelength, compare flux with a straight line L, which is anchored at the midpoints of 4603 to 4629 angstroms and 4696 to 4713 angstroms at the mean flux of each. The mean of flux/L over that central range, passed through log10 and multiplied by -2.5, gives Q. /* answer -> 0.019 mag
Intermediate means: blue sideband 13.6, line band 14.1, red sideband 14.8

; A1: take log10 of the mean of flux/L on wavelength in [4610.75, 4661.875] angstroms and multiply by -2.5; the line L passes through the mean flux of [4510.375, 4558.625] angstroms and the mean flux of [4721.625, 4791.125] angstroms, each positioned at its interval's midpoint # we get -0.19 mag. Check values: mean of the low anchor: 11.7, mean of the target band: 14.2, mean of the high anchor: 12.2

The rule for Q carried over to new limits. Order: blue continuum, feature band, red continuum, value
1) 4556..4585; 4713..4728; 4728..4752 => 0.01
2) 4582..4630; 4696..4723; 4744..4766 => -0.10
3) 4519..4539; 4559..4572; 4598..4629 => -0.18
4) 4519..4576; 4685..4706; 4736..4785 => -0.18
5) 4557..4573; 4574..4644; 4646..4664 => 0.07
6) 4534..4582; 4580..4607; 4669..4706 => 0.03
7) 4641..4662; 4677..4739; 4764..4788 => -0.13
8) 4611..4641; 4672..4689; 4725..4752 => 0.10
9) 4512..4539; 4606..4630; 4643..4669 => -0.01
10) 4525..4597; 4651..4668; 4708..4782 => -0.20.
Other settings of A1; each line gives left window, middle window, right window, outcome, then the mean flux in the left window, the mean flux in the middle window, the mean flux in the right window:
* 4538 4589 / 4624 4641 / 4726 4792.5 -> -0.09 mag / 13.1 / 13.8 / 12.1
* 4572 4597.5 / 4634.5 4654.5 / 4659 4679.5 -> -0.02 mag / 13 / 14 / 14.1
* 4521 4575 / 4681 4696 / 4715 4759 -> 0.03 mag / 12.5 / 13.2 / 13.9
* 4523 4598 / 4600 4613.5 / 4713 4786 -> -0.06 mag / 12.5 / 13.2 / 12.4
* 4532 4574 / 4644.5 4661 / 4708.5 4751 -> -0.07 mag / 12.8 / 14.3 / 14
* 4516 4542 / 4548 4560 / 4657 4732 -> -0.03 mag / 11.3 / 12.1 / 14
